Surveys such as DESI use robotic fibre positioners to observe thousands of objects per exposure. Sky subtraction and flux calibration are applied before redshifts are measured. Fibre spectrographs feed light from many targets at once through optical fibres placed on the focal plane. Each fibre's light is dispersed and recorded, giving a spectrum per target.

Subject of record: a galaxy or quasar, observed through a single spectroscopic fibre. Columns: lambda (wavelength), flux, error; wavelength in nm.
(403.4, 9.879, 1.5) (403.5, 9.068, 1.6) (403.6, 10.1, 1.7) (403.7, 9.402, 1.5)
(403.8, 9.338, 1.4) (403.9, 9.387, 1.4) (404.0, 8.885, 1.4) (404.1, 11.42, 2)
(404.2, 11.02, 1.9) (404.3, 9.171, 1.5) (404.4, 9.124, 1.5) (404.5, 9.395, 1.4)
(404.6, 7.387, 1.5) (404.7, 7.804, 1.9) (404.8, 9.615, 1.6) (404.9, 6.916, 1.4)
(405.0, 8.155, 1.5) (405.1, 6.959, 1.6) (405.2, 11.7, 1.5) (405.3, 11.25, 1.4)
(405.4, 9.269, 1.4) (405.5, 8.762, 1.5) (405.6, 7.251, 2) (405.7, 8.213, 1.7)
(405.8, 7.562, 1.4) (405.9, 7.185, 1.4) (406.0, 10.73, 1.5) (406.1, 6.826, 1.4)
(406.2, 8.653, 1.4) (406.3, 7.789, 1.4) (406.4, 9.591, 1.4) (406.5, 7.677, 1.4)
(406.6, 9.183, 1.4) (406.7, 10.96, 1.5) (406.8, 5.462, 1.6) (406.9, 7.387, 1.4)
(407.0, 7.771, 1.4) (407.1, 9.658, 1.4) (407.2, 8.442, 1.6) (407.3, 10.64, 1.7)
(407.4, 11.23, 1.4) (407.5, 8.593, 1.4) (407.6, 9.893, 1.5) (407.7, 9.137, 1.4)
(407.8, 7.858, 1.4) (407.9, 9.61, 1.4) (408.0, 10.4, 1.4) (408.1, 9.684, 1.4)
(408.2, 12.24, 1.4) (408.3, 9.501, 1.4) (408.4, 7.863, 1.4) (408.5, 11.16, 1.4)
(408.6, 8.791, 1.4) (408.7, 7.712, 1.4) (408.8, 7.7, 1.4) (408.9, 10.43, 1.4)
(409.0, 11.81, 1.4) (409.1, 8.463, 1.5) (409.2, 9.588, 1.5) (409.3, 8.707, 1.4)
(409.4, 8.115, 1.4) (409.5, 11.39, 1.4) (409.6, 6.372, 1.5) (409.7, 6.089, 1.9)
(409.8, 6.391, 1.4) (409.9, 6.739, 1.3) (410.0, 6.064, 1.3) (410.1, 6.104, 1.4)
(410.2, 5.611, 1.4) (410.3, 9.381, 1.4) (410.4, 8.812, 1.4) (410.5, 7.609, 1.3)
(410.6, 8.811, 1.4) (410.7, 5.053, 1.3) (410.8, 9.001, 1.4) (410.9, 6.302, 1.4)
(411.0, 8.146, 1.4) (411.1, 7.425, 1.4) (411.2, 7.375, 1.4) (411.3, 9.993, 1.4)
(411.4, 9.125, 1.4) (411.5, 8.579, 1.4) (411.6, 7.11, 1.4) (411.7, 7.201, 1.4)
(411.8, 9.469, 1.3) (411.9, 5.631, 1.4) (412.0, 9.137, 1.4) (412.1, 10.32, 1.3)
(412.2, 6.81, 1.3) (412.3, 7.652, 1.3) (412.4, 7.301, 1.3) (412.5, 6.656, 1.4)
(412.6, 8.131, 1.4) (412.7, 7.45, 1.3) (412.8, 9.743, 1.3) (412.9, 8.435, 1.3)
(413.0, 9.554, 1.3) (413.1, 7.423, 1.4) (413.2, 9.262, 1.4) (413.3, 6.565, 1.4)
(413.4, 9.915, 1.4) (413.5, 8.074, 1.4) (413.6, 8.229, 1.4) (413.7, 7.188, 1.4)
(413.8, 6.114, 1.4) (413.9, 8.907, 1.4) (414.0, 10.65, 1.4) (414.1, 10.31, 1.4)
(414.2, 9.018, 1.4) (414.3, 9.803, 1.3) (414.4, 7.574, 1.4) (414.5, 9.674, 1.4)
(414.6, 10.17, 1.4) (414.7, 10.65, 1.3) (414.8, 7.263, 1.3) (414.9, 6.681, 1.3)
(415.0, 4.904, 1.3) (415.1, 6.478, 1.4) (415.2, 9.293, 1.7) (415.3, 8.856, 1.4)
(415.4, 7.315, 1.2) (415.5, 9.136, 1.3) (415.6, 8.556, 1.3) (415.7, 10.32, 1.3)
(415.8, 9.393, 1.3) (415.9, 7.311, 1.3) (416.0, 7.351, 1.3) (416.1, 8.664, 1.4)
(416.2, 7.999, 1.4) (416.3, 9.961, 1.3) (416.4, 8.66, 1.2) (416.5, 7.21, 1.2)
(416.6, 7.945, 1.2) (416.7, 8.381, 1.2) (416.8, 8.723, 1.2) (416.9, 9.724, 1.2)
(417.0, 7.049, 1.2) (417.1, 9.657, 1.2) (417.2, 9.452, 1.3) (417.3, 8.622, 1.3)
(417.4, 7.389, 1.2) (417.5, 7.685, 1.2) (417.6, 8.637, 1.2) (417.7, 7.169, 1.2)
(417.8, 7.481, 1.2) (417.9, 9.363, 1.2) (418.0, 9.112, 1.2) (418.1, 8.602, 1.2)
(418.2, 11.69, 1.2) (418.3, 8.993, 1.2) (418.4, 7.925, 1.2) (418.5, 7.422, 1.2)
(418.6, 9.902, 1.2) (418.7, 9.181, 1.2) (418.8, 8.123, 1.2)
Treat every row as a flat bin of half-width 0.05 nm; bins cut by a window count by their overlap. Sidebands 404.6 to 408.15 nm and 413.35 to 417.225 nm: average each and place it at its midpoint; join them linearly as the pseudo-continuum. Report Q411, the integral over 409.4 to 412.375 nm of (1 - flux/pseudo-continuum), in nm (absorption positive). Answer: 0.32 nm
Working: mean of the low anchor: 8.77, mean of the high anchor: 8.52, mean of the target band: 7.72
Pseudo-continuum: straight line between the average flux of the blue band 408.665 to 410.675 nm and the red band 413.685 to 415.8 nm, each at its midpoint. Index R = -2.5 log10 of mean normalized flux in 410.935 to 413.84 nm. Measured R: 0.03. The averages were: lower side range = 8.06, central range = 8.07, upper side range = 8.56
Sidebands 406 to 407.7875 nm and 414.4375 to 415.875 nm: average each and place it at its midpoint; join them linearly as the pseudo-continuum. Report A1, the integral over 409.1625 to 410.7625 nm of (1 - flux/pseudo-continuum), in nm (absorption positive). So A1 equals 0.21 nm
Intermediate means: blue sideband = 8.79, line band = 7.55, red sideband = 8.45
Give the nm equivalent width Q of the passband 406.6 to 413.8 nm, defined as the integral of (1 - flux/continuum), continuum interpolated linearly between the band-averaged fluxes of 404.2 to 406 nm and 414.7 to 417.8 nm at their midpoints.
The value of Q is 0.080 nm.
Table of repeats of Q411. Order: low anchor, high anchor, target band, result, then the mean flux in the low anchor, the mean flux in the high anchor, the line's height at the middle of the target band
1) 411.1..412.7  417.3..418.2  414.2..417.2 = -0.075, 8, 8.4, 8.26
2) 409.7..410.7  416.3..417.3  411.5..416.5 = -0.224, 7.11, 8.61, 7.97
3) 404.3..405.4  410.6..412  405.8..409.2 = -0.264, 8.87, 7.81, 8.43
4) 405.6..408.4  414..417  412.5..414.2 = 0.034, 8.91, 8.54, 8.63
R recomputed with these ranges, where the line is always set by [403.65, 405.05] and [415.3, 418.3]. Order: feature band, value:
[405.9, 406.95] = 0.078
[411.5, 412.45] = 0.116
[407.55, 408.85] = -0.051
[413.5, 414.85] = -0.021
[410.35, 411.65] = 0.112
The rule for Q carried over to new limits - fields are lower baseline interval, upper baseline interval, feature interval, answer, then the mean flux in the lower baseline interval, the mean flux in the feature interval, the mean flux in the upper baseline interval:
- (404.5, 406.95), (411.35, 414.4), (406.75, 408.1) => -0.09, 8.45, 8.96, 8.31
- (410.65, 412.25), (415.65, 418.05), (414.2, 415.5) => 0.00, 7.92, 8.29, 8.47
